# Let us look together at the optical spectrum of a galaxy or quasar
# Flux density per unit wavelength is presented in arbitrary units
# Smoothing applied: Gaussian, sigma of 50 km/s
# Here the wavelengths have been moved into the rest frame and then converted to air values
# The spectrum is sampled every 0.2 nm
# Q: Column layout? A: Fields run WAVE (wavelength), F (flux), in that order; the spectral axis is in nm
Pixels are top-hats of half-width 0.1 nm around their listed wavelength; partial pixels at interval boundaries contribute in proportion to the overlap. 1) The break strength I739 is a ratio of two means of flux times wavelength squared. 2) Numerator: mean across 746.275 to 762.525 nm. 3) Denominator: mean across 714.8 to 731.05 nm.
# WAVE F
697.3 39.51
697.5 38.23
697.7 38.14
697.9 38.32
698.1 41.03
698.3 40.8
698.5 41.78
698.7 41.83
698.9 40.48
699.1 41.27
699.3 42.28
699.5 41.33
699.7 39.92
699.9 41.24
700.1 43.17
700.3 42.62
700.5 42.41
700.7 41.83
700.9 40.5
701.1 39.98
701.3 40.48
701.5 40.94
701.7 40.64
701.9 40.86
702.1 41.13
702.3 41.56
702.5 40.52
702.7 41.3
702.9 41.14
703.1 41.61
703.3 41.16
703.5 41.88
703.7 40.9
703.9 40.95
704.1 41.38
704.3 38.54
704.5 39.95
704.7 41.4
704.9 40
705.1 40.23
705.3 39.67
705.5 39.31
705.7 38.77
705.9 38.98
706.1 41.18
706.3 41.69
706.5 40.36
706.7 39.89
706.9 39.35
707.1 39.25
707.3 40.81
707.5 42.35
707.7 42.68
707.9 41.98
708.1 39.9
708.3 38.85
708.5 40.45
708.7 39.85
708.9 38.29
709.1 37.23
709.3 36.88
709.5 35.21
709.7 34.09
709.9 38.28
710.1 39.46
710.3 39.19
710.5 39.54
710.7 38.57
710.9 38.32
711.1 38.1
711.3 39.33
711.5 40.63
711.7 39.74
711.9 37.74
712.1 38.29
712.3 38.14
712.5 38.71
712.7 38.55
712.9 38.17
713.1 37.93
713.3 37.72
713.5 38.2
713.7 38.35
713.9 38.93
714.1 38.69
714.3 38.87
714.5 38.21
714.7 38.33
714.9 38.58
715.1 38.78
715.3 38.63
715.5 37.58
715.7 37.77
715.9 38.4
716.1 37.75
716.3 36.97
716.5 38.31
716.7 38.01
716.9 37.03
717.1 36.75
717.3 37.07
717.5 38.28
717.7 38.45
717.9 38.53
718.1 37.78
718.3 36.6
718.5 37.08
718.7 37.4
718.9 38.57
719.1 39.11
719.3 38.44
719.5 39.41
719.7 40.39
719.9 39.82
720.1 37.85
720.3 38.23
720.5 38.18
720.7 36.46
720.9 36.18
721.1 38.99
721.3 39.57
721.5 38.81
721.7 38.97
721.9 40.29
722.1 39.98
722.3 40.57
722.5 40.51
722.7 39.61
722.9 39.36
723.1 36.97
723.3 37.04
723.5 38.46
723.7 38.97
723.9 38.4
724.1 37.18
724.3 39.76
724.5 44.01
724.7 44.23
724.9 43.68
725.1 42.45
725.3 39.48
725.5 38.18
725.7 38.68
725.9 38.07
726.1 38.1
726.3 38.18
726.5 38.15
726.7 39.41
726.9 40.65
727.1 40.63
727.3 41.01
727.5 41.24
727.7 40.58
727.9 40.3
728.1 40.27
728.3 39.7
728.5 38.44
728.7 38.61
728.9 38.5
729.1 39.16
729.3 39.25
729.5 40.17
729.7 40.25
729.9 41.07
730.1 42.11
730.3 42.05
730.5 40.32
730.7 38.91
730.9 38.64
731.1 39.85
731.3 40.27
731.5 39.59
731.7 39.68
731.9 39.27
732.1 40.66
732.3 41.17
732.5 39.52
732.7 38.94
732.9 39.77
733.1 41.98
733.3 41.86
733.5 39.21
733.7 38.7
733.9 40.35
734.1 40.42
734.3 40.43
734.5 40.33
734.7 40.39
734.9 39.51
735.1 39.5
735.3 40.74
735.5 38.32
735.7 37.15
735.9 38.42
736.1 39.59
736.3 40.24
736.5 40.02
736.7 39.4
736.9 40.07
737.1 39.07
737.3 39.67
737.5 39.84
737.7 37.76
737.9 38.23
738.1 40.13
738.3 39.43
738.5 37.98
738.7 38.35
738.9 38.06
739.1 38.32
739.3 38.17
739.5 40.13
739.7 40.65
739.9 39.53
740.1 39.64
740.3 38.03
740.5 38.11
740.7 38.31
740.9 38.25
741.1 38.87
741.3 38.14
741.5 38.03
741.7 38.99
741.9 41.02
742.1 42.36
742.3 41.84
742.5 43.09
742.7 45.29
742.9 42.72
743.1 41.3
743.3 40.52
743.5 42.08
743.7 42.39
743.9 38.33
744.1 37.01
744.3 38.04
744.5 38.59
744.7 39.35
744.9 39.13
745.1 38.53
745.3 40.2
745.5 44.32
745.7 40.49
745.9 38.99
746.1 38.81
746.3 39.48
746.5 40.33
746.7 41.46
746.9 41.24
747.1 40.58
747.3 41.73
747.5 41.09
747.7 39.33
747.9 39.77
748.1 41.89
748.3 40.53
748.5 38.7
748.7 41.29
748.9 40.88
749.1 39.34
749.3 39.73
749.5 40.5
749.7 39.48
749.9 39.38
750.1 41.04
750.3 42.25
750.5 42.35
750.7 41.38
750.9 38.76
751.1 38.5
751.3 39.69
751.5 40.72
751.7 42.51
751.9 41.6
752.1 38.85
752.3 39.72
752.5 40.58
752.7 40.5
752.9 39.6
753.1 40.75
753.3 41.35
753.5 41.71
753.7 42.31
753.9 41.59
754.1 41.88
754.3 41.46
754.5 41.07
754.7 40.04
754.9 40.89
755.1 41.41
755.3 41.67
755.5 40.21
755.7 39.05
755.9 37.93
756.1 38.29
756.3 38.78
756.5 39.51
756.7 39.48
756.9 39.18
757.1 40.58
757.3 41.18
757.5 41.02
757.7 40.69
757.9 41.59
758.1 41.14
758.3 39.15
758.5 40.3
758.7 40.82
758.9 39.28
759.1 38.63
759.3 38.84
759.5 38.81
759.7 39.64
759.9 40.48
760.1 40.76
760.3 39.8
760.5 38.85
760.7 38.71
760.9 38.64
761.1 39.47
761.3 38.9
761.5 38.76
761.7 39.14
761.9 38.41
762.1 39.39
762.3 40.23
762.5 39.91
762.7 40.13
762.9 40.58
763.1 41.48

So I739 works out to 1.12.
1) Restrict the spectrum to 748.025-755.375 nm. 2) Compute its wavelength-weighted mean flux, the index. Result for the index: 40.7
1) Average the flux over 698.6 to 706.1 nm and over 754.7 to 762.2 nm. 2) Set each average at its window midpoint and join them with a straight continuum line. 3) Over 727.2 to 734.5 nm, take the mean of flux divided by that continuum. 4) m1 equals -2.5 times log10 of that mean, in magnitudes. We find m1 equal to 0.01 mag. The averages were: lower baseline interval 40.9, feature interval 40.1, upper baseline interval 39.7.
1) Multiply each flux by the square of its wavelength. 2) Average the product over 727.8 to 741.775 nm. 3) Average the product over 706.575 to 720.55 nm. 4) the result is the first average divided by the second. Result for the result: 1.1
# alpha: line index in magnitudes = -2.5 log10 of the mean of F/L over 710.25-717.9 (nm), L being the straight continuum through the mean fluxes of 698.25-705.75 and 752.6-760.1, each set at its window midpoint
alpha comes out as 0.07 mag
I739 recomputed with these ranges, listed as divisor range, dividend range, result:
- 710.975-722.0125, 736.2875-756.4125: 1.14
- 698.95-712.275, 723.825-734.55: 1.07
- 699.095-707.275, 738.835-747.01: 1.09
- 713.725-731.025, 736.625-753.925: 1.09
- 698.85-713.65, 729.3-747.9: 1.09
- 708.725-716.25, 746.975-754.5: 1.18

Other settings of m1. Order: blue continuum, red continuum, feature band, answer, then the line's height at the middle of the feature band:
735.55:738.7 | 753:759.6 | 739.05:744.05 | -0.02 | 39.4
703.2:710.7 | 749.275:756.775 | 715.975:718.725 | 0.06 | 39.9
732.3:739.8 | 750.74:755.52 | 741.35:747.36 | -0.01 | 40.1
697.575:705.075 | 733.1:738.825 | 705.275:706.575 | 0.02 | 40.7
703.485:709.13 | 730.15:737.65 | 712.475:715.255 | 0.05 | 40.1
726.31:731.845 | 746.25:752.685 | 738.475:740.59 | 0.04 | 40.2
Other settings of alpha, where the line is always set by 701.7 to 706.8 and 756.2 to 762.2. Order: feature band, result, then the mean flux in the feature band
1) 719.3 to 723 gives 0.034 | 39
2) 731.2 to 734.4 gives 0.000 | 40.1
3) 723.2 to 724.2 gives 0.062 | 38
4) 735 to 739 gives 0.026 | 39.1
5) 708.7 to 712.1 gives 0.062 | 38.2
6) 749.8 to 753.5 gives -0.021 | 40.6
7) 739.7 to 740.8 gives 0.030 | 38.9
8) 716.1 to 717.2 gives 0.082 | 37.4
